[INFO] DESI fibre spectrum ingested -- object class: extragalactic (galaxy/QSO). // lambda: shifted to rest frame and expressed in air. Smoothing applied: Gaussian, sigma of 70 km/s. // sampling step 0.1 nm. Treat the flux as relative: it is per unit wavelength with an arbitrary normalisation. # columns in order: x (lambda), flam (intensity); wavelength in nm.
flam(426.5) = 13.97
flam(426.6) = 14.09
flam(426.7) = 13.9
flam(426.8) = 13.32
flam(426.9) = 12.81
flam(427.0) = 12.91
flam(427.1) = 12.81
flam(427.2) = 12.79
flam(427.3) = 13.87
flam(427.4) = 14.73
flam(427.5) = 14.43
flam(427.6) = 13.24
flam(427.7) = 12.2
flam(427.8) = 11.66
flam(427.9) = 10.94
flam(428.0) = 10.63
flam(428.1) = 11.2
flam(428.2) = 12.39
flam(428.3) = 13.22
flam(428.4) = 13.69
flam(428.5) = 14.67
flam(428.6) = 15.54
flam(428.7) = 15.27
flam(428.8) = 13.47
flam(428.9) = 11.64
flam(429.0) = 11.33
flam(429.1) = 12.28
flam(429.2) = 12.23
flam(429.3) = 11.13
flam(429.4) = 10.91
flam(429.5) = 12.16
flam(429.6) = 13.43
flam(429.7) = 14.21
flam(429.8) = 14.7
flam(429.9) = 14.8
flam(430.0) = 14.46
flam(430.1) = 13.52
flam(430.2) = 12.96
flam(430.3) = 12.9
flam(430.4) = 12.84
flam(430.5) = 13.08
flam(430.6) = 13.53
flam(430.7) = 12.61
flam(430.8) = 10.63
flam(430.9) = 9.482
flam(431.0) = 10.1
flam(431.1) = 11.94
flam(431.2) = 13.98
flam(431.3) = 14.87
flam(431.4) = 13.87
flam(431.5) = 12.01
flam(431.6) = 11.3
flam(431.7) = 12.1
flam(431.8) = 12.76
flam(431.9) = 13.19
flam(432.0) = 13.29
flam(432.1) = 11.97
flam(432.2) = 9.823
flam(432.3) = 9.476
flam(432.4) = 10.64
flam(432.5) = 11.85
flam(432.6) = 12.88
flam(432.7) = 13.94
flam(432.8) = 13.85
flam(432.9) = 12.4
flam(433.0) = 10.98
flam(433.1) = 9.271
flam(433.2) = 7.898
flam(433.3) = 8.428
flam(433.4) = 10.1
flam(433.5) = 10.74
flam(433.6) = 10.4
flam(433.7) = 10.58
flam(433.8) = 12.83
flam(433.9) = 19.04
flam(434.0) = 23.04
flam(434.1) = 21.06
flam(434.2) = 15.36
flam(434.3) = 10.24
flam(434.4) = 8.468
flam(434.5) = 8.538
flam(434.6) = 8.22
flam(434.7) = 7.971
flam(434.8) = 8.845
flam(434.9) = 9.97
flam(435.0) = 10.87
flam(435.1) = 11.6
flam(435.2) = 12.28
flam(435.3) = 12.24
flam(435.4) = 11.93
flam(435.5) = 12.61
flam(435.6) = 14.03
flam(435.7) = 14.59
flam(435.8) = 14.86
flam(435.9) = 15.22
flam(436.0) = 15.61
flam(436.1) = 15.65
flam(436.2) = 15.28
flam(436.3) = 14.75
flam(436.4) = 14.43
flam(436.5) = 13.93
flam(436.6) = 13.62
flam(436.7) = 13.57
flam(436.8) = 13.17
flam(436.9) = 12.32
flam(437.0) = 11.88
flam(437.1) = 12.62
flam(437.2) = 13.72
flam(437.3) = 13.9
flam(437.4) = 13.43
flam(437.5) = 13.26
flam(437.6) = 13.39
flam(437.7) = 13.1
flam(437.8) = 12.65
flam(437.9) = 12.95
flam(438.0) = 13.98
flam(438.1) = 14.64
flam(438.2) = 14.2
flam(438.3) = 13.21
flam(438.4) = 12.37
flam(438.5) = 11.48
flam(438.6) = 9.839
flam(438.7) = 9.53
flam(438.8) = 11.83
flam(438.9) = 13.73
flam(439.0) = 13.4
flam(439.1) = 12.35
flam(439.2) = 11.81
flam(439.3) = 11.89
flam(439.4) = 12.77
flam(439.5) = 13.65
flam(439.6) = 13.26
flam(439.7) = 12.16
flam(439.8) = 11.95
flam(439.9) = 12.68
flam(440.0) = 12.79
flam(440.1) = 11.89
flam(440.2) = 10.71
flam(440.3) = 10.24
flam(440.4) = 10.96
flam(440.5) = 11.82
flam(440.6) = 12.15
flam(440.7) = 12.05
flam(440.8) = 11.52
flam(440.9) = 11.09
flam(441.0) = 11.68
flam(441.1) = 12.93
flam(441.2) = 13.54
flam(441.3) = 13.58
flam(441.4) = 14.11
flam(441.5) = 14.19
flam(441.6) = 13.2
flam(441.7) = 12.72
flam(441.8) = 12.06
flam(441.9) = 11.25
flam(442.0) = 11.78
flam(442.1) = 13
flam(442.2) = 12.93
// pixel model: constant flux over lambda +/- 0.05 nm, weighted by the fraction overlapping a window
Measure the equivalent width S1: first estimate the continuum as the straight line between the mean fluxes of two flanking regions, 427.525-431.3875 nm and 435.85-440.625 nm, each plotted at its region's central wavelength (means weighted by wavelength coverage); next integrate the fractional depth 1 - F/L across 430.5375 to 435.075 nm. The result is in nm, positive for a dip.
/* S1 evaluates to 0.32 nm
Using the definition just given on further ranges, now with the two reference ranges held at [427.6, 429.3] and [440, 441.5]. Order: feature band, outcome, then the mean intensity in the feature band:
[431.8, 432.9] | 0.029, 12.1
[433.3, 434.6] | -0.061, 13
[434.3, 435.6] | 0.202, 10.4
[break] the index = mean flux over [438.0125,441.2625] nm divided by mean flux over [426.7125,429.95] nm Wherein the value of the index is 0.9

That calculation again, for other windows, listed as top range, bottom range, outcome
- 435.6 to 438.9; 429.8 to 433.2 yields 1.09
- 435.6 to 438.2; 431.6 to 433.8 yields 1.23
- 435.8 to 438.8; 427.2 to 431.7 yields 1.04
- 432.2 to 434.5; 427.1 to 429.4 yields 0.96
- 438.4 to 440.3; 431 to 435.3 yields 1.01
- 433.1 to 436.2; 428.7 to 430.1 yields 0.96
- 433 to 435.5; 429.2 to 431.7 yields 0.92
